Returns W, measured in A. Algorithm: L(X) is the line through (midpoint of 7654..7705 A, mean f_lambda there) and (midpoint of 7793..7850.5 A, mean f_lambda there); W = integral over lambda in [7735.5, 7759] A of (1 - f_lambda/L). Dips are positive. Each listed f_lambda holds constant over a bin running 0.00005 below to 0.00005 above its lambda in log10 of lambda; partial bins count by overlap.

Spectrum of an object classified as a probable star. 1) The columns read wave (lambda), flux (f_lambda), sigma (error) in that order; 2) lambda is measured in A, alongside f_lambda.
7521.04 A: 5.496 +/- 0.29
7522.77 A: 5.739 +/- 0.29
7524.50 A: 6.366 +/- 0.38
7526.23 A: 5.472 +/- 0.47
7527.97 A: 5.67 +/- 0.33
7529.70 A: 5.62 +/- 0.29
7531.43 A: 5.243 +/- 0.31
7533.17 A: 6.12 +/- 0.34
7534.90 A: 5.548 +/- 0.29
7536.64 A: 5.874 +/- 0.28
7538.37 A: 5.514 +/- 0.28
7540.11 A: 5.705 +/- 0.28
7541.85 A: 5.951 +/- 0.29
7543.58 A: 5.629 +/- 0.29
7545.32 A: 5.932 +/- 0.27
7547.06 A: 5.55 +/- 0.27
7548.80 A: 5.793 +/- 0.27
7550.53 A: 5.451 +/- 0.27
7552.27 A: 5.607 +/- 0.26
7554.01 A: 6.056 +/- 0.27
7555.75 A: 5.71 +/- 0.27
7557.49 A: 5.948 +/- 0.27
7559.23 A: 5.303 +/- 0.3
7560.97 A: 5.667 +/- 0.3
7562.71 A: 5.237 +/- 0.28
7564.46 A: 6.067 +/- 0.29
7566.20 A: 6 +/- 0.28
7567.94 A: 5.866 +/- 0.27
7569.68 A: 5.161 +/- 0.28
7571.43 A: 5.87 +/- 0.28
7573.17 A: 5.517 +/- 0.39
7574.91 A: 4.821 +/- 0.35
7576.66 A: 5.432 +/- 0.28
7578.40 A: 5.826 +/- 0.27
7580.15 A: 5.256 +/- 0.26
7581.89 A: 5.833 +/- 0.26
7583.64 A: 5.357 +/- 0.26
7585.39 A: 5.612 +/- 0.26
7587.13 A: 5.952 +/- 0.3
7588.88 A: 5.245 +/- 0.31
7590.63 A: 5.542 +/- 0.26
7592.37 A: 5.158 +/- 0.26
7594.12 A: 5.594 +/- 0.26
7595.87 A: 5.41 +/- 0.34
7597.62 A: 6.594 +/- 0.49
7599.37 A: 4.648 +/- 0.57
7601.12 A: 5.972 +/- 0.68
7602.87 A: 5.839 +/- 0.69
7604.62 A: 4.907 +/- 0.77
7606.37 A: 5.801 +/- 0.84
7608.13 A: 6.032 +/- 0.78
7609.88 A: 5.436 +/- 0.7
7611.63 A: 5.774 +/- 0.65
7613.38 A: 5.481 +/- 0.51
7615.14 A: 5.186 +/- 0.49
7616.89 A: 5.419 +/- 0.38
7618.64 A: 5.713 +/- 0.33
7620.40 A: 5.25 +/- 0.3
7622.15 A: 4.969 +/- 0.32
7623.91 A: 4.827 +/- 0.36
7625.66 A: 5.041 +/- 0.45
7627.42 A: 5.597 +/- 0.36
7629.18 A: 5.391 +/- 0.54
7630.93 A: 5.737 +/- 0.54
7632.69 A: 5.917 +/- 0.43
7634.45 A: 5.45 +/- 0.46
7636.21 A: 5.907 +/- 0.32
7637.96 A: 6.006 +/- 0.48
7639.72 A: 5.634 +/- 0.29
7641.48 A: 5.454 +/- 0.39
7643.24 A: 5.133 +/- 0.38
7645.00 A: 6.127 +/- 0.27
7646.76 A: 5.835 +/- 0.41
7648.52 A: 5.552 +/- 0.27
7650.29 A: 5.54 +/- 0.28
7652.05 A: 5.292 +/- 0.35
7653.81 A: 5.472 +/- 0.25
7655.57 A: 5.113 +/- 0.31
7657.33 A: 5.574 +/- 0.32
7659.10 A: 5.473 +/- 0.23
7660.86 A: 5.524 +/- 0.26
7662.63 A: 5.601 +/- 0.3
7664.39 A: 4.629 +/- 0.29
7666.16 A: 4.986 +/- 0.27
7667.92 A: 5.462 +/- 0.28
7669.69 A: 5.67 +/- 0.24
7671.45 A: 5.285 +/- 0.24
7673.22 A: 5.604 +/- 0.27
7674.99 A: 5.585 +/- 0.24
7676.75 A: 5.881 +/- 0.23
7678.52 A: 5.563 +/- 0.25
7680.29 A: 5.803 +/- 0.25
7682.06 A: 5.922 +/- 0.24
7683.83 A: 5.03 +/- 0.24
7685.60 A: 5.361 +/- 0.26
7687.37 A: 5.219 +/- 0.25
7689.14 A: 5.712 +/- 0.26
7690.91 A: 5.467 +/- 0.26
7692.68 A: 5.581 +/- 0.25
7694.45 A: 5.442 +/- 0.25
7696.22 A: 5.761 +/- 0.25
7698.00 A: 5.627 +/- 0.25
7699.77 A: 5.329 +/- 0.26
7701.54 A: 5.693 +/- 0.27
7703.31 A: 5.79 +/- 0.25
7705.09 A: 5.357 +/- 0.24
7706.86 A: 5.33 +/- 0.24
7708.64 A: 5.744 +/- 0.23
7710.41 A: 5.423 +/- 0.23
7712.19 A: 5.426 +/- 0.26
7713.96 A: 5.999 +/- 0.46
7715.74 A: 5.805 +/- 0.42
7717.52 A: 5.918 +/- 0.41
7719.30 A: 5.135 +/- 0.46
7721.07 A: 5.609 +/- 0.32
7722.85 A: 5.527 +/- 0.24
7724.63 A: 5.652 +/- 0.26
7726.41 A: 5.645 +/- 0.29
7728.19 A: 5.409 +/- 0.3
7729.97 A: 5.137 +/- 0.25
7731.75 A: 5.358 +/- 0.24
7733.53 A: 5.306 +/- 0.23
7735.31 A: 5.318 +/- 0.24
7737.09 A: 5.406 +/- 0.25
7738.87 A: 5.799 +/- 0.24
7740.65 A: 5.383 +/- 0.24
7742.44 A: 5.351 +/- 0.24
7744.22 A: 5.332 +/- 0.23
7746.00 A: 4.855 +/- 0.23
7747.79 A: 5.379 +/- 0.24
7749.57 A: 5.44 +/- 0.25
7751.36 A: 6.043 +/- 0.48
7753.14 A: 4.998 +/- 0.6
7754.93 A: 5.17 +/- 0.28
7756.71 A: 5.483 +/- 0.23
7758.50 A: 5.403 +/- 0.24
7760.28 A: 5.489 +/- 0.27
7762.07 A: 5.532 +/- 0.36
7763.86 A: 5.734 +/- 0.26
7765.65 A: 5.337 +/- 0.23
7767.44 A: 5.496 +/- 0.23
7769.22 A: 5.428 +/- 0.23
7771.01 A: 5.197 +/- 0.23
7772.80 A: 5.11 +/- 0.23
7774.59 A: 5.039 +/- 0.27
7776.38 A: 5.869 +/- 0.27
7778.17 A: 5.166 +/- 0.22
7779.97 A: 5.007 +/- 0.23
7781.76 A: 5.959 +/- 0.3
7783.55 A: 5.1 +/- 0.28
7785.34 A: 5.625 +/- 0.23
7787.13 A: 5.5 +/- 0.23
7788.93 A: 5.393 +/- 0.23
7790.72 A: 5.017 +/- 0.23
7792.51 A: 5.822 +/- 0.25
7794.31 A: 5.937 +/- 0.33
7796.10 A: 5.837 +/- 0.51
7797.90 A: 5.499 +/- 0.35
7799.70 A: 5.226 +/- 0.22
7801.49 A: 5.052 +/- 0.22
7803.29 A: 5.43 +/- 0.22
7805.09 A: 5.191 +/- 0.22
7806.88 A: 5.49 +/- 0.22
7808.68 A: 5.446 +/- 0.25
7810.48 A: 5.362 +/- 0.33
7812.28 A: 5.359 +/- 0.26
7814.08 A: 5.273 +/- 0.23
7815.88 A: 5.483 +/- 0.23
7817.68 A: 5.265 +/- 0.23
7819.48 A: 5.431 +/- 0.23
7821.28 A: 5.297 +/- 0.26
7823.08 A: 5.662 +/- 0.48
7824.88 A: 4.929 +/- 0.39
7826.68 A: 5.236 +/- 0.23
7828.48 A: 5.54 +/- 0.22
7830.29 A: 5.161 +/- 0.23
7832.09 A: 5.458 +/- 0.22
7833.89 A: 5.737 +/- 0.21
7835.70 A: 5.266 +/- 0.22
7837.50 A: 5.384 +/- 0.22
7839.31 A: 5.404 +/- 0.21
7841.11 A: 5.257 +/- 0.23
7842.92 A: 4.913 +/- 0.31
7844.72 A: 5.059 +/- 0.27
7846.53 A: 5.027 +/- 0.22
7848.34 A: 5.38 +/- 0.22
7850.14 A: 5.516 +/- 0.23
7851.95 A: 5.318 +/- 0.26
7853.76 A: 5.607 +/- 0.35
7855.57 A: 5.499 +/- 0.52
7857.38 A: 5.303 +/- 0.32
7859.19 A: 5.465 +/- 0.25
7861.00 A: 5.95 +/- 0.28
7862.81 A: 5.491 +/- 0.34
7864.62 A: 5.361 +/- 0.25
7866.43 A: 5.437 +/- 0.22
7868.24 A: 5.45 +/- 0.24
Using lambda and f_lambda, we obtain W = 0.2 A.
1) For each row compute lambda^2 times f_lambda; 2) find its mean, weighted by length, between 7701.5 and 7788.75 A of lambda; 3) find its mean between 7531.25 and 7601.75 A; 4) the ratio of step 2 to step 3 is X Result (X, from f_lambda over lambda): 1.0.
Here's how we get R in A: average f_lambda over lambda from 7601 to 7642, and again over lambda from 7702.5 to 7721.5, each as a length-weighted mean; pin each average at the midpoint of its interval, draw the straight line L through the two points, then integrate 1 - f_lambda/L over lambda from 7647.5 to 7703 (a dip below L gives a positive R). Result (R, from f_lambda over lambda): 0.8 A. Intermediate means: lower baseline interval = 5.52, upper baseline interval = 5.59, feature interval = 5.48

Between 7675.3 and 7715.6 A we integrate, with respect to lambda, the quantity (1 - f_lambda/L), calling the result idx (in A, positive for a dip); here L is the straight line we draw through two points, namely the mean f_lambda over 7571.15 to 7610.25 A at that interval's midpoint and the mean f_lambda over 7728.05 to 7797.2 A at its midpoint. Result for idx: -0.8 A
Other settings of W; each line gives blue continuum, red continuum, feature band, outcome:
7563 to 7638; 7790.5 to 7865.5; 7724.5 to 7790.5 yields 0.5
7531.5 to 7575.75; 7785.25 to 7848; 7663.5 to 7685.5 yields 0.3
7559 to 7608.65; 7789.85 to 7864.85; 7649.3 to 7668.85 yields 0.6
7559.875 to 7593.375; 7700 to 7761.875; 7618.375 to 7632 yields 0.5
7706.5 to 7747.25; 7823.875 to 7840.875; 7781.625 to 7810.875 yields -0.3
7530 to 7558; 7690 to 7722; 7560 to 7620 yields 1.3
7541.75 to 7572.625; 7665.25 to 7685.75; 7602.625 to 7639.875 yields 0.6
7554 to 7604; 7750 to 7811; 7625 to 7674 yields 0.3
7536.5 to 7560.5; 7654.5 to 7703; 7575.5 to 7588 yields 0.1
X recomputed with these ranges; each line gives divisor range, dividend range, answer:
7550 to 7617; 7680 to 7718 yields 1.03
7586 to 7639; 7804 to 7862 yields 1.03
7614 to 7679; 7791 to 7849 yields 1.03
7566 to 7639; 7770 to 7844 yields 1.02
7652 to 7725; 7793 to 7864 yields 1.01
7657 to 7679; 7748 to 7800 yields 1.03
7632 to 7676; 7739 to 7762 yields 1.00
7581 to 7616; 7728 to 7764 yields 1.01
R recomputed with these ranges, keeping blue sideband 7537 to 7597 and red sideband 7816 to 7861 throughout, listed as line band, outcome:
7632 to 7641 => -0.36 A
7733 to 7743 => 0.03 A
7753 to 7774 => 0.20 A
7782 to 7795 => -0.24 A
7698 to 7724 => -0.50 A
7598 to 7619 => 0.13 A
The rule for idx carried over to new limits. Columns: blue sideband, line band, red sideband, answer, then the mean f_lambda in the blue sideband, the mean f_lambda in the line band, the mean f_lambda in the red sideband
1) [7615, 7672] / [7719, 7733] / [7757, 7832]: -0.05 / 5.45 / 5.44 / 5.4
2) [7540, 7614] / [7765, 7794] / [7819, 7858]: 0.04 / 5.62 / 5.39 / 5.34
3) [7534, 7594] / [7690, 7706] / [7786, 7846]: -0.22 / 5.62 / 5.56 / 5.37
